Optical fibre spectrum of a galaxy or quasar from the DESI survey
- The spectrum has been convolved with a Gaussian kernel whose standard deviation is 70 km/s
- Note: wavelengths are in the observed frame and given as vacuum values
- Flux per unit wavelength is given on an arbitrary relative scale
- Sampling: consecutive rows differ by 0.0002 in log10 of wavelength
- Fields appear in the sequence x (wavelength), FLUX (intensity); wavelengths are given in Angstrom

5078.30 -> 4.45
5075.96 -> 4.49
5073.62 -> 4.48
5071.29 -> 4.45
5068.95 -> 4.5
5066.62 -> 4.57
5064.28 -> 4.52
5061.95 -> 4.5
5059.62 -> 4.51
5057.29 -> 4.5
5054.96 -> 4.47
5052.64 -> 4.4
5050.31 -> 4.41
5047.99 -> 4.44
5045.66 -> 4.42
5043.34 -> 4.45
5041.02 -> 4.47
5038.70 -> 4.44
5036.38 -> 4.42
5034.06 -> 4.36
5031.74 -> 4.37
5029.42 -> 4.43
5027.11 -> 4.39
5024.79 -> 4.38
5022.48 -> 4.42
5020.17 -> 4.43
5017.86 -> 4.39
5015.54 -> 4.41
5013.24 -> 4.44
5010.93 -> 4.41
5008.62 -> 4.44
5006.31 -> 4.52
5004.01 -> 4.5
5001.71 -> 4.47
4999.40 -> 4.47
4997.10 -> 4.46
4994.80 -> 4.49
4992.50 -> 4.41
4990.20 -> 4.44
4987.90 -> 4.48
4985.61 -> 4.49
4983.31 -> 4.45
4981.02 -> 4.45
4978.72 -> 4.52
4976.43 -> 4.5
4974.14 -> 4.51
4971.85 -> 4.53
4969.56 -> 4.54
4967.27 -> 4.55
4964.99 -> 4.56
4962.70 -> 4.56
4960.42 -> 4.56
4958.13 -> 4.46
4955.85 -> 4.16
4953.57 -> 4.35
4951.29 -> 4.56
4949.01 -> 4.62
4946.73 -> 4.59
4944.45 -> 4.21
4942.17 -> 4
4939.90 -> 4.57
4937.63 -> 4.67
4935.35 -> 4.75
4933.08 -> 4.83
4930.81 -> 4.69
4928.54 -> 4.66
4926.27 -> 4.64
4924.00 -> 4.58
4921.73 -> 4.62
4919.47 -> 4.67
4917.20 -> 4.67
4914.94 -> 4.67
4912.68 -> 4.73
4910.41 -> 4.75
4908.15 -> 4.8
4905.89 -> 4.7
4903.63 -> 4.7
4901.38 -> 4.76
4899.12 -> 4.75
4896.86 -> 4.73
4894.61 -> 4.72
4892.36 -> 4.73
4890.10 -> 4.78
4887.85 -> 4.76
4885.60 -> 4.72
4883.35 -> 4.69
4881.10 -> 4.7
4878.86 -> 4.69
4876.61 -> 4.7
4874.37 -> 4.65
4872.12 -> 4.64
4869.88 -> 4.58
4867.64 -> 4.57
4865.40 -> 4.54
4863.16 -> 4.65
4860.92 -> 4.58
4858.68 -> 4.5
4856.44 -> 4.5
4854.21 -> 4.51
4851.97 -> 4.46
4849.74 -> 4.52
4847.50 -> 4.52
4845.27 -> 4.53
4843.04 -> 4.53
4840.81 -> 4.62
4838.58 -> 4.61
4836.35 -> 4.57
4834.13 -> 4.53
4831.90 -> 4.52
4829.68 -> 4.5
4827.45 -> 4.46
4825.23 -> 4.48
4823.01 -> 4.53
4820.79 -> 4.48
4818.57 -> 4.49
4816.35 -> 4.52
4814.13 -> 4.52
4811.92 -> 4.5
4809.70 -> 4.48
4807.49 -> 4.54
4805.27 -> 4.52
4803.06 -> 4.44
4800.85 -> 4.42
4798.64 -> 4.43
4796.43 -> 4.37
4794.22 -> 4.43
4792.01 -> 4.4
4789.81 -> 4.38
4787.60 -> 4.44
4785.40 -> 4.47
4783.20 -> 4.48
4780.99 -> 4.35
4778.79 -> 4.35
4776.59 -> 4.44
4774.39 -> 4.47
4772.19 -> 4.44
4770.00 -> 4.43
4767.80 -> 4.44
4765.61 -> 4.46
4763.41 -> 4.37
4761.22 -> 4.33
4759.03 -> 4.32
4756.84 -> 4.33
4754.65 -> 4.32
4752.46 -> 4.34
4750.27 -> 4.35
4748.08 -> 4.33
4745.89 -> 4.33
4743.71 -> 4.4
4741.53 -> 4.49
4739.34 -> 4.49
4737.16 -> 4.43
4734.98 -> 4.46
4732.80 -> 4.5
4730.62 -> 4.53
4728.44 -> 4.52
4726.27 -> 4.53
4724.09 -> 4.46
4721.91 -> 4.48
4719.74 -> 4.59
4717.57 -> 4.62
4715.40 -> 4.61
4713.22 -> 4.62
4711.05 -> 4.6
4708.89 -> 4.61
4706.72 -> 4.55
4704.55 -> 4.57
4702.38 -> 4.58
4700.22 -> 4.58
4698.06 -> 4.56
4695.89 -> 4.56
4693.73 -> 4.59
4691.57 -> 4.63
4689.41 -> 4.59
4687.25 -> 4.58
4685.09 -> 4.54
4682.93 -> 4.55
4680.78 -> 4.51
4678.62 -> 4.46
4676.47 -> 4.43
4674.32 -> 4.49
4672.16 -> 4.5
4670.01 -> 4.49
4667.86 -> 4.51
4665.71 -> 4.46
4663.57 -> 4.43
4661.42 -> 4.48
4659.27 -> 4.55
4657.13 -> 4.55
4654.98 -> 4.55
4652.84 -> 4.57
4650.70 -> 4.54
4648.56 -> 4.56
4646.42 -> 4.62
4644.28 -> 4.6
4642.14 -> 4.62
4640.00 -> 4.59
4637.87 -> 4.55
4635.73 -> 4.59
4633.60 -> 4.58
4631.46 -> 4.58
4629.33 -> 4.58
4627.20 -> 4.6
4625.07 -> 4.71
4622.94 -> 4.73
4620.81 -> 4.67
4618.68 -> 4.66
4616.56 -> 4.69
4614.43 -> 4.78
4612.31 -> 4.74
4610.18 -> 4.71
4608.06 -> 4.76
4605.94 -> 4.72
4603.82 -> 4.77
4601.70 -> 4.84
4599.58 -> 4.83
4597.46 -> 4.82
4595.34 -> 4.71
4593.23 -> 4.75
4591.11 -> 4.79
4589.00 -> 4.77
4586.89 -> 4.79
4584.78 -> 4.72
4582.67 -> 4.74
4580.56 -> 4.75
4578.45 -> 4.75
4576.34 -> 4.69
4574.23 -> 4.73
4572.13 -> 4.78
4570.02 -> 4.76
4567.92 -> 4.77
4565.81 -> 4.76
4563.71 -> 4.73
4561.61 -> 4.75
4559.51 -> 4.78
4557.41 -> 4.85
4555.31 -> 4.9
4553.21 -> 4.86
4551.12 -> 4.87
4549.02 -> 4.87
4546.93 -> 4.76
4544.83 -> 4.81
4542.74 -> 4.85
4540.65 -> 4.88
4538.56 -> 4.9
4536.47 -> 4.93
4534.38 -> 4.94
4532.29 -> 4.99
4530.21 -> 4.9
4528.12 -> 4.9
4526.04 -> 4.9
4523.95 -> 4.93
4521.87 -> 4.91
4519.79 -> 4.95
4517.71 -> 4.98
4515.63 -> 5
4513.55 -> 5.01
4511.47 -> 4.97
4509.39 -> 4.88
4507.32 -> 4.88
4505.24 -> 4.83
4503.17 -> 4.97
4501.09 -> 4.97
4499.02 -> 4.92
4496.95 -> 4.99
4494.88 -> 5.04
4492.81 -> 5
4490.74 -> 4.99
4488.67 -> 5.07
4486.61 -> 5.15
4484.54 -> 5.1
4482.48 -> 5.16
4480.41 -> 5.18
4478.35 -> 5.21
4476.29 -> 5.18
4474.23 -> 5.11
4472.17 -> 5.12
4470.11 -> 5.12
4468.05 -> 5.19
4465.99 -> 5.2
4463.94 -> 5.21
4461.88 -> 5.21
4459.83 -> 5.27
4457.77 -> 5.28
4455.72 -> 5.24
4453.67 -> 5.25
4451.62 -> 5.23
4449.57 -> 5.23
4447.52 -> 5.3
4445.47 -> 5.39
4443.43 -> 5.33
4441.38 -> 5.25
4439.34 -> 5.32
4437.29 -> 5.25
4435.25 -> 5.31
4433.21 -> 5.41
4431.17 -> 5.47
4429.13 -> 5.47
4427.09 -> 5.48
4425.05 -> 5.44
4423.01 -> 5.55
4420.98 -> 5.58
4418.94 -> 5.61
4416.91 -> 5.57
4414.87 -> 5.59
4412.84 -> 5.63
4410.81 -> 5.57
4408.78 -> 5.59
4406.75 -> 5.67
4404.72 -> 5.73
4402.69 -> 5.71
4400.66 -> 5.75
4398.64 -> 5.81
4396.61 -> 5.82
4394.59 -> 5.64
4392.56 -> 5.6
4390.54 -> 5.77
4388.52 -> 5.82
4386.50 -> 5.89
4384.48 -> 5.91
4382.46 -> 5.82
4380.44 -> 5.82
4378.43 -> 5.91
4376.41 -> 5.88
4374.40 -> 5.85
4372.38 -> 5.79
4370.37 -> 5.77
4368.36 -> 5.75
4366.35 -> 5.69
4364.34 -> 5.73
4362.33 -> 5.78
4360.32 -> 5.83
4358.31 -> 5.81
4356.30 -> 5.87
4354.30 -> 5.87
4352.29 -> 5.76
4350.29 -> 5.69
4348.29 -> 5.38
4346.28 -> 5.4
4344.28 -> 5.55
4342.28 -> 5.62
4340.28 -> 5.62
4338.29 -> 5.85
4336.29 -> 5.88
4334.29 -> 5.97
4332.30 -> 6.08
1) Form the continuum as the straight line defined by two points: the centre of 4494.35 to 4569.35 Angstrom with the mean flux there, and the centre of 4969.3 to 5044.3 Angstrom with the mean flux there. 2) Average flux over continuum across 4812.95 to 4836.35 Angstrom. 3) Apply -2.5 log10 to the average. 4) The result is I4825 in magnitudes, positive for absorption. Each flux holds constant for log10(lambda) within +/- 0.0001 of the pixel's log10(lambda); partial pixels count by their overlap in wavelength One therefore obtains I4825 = 0.03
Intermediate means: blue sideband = 4.89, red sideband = 4.45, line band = 4.51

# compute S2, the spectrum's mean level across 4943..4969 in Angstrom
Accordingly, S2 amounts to 4.47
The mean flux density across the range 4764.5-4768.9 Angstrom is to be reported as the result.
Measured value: 4.45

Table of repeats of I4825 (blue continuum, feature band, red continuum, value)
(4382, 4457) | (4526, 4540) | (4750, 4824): 0.058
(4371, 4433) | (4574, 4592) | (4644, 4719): 0.045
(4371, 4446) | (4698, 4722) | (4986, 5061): 0.103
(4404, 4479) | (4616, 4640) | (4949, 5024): 0.096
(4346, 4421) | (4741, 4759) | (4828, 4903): 0.125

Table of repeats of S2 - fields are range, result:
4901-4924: 4.7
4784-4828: 4.47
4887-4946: 4.66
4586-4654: 4.68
